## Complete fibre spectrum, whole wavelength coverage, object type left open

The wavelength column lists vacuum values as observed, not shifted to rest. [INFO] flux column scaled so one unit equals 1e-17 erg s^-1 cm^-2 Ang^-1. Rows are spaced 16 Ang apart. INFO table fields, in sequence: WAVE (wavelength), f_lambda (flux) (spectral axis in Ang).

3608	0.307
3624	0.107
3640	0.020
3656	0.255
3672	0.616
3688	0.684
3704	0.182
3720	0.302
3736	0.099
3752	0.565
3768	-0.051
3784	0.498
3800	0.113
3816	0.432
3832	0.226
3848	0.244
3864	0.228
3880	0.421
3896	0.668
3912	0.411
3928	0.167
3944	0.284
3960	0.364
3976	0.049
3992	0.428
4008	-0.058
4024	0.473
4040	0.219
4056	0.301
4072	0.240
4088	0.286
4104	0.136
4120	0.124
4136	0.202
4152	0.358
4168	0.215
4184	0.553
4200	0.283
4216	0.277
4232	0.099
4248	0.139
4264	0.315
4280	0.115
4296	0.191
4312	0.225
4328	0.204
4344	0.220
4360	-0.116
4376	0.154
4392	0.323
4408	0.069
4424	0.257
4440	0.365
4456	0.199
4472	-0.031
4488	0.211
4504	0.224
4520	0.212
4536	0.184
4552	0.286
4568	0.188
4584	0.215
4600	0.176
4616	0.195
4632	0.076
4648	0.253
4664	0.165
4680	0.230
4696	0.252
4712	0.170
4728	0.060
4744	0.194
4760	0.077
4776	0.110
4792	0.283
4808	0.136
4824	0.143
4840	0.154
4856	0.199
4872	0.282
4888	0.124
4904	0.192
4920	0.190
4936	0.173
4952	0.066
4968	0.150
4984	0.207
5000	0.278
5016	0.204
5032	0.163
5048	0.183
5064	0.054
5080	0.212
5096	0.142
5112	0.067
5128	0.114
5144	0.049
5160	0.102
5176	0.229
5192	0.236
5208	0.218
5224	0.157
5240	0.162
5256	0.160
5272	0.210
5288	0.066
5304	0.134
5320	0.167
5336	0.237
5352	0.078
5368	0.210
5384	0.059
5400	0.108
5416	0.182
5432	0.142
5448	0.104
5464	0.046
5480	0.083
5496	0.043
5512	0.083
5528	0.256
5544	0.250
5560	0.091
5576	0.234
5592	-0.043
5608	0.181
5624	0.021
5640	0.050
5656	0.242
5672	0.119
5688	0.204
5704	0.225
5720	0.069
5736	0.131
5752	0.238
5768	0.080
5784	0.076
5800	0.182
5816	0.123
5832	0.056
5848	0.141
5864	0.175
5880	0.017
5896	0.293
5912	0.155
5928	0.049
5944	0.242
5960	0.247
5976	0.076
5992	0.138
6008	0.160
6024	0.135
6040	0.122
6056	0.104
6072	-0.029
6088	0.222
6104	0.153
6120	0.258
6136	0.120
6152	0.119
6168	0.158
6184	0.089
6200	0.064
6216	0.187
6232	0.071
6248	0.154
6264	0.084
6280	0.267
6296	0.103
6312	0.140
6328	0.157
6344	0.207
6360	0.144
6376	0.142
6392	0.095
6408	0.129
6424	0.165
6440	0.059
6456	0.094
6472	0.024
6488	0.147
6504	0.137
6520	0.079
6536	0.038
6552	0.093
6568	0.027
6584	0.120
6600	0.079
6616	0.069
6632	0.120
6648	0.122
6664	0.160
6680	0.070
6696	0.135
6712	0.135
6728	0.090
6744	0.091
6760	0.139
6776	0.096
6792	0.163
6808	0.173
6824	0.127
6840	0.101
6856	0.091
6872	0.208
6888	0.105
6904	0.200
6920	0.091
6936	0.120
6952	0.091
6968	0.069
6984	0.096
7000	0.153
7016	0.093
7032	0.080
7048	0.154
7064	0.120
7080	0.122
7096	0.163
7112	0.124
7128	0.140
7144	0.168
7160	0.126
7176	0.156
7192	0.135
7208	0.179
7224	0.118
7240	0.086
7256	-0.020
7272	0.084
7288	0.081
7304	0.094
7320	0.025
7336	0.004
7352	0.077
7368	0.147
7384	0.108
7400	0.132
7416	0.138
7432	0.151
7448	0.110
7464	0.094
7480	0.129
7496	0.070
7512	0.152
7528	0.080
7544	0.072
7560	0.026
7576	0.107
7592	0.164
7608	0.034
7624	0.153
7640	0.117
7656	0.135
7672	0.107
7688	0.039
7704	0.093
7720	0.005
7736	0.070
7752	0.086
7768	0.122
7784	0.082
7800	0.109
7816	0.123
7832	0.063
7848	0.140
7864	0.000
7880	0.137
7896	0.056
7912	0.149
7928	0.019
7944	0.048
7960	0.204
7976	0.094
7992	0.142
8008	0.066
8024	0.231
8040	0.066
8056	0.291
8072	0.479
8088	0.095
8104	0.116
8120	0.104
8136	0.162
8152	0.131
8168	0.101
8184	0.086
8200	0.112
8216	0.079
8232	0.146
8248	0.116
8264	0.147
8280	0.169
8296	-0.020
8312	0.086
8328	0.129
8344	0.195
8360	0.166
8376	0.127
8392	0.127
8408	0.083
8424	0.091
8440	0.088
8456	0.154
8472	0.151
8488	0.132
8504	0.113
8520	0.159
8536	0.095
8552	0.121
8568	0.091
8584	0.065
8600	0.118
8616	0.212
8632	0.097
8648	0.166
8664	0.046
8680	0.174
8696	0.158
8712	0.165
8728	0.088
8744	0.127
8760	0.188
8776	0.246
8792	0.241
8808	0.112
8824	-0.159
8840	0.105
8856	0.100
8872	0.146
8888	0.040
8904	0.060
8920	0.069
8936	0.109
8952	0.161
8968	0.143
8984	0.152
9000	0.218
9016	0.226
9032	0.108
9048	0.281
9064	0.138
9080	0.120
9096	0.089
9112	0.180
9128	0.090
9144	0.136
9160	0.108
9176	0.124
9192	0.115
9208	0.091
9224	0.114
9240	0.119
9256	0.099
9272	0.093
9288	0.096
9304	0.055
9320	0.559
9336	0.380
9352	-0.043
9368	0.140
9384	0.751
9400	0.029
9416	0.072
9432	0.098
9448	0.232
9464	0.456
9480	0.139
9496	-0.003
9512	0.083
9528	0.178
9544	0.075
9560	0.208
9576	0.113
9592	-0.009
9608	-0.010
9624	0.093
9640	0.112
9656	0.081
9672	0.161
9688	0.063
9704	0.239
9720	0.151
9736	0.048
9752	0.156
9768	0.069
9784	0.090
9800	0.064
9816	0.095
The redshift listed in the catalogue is 1.16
